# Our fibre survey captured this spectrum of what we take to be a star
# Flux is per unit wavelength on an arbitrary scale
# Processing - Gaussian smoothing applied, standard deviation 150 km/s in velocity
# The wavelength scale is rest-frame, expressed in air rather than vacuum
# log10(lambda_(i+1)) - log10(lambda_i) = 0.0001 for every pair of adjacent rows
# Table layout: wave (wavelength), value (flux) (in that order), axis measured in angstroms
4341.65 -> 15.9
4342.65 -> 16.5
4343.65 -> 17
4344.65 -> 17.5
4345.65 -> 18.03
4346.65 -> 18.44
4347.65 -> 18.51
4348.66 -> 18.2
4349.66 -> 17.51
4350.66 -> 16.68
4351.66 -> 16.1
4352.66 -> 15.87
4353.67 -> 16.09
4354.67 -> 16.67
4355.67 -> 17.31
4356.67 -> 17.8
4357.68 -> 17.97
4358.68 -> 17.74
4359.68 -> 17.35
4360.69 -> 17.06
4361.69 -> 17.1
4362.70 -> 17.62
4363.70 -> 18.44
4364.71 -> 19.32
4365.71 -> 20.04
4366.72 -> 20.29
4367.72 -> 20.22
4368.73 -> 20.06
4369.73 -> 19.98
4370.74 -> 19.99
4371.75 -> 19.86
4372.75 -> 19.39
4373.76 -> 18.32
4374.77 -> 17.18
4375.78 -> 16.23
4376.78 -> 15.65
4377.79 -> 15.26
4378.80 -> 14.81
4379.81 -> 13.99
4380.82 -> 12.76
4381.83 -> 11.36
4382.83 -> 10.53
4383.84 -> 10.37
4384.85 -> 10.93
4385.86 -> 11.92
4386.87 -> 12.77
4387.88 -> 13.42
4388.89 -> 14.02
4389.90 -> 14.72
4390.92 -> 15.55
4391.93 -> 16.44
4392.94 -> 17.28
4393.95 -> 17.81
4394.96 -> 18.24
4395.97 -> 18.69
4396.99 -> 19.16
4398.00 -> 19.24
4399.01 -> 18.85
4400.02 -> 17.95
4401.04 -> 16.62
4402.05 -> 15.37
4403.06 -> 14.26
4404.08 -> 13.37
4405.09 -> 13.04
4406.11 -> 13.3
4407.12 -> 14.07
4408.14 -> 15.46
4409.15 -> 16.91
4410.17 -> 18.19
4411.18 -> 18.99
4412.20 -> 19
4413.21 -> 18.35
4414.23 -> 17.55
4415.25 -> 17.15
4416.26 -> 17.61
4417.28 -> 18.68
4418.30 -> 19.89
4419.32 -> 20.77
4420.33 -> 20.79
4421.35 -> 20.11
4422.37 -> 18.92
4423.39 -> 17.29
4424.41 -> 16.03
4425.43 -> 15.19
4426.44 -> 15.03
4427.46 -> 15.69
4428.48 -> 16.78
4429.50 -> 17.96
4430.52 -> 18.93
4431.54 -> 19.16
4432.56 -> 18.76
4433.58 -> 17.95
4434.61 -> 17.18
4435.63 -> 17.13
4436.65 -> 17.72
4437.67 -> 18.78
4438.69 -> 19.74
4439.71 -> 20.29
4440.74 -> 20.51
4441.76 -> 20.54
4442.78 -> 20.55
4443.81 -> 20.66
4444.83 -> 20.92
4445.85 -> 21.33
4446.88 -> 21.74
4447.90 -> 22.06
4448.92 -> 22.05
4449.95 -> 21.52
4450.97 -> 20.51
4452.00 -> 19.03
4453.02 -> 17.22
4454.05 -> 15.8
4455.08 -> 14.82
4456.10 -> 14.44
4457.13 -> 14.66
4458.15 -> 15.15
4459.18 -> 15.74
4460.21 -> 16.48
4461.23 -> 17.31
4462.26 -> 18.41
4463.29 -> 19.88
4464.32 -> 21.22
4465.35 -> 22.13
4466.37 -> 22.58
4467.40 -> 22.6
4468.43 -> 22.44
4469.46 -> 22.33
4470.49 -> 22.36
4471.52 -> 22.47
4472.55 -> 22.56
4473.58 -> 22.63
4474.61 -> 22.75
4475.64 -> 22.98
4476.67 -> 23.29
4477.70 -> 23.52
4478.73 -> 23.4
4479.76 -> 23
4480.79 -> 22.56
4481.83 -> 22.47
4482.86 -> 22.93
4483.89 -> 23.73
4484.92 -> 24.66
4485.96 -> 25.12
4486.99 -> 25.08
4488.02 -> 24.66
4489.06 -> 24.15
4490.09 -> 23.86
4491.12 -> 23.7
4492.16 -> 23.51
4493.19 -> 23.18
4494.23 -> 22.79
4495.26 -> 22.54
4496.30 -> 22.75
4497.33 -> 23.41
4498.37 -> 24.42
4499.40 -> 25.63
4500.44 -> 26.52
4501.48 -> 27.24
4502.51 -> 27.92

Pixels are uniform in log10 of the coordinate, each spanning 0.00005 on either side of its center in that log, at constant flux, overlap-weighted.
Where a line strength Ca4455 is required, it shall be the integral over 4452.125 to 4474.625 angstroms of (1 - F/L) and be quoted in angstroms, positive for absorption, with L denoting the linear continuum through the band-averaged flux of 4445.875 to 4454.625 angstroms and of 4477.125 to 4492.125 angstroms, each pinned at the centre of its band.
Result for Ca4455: 2.34 angstroms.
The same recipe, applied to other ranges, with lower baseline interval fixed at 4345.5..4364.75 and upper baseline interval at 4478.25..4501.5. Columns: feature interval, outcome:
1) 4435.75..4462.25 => 3.8 angstroms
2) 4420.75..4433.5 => 2.1 angstroms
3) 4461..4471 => 0.7 angstroms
